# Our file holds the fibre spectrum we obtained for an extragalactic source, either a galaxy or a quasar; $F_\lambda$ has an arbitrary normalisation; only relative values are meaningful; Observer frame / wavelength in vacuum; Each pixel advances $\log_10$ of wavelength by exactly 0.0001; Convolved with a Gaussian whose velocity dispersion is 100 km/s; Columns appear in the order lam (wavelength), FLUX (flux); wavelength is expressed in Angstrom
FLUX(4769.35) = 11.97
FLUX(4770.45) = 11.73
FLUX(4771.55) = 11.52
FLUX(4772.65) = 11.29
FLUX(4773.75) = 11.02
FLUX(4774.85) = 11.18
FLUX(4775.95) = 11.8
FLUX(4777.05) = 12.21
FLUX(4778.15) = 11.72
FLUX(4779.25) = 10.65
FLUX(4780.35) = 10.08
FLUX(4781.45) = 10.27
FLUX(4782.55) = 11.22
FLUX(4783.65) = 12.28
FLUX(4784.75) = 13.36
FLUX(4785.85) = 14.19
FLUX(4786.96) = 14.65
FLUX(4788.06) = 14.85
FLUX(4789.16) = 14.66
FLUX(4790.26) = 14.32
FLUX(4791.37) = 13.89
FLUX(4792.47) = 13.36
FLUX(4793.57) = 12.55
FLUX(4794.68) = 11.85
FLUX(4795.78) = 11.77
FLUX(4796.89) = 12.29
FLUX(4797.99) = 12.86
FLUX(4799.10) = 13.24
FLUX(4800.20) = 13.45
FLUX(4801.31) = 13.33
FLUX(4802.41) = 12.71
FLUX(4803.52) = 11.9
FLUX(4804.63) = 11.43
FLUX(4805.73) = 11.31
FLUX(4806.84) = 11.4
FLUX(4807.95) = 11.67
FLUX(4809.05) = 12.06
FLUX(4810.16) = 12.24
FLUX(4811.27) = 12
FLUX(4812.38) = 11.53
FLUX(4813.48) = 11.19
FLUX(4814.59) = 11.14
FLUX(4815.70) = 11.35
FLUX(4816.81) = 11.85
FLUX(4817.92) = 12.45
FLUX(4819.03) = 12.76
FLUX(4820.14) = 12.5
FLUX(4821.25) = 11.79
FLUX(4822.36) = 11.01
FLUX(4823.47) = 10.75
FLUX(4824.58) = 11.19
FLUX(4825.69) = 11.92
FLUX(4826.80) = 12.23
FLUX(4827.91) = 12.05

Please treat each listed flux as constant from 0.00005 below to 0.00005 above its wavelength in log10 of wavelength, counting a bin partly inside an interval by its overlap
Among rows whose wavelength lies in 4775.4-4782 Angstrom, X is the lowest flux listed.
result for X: 10.08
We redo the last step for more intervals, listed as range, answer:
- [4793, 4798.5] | 11.77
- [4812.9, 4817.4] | 11.14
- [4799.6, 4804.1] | 11.9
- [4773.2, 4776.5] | 11.02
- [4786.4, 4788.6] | 14.65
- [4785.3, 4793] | 13.36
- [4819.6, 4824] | 10.75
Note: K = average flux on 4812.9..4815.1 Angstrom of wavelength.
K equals 11.2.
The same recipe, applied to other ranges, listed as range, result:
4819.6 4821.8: 12.1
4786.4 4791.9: 14.5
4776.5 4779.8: 11.5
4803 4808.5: 11.5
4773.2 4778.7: 11.6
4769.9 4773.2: 11.5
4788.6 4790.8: 14.5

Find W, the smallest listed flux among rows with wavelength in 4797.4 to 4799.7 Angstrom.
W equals 12.86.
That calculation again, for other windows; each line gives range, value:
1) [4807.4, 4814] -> 11.19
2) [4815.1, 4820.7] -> 11.35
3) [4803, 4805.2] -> 11.43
